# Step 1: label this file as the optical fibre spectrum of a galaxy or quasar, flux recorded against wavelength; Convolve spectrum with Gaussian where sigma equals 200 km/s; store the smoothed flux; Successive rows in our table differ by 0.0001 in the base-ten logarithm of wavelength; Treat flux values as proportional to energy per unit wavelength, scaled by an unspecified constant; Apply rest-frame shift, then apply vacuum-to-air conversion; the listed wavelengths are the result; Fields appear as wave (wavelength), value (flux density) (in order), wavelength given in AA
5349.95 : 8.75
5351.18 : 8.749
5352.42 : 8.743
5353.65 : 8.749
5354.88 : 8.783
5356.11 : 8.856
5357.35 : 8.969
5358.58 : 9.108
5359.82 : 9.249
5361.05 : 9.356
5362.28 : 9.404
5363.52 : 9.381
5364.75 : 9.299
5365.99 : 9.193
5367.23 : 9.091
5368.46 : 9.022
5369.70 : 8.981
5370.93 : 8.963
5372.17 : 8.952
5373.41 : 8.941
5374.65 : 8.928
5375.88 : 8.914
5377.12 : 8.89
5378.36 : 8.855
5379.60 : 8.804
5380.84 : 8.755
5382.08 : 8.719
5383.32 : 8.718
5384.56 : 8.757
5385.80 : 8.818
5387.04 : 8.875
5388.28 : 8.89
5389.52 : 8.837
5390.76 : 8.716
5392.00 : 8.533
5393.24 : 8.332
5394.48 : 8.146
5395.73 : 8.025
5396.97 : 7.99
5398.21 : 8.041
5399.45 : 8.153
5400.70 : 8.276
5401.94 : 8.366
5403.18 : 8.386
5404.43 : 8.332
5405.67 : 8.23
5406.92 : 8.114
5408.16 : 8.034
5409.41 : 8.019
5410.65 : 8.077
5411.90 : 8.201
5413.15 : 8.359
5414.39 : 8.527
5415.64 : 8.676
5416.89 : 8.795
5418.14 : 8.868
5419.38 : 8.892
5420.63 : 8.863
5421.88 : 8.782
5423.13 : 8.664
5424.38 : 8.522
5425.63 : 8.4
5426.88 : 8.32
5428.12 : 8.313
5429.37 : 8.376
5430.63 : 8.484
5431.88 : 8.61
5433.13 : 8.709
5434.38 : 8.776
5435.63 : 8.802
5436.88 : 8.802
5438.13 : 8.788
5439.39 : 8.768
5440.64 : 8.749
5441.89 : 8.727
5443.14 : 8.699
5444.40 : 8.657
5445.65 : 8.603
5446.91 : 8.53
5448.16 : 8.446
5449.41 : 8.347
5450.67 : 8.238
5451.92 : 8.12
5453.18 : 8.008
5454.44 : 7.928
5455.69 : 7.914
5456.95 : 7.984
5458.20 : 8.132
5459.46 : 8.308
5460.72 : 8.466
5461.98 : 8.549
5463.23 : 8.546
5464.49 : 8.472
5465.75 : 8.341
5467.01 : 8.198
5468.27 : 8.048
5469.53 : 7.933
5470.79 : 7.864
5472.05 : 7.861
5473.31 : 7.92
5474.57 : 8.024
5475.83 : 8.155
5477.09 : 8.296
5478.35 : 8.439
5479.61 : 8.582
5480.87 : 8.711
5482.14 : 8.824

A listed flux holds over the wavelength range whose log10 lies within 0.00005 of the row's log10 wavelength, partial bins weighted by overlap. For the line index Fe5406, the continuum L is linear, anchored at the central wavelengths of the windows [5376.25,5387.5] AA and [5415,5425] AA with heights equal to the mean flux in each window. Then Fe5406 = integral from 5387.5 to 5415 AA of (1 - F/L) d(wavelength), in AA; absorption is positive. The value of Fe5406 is 1.5 AA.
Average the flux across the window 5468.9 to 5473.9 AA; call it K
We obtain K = 7.89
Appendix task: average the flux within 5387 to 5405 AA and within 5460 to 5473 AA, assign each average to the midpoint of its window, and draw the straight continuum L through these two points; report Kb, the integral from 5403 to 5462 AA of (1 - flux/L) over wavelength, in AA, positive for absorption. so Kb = -1.1 AA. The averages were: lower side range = 8.38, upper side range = 8.22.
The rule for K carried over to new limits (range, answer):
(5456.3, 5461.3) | 8.21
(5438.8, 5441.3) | 8.78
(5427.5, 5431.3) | 8.38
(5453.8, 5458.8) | 8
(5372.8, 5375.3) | 8.95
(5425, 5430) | 8.36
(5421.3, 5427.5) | 8.54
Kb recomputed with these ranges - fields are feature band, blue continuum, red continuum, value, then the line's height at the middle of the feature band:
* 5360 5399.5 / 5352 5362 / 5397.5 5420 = -0.37 AA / 8.72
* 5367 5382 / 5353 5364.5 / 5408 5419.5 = 0.01 AA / 8.92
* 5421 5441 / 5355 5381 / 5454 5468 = -0.25 AA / 8.51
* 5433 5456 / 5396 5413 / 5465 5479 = -1.07 AA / 8.13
